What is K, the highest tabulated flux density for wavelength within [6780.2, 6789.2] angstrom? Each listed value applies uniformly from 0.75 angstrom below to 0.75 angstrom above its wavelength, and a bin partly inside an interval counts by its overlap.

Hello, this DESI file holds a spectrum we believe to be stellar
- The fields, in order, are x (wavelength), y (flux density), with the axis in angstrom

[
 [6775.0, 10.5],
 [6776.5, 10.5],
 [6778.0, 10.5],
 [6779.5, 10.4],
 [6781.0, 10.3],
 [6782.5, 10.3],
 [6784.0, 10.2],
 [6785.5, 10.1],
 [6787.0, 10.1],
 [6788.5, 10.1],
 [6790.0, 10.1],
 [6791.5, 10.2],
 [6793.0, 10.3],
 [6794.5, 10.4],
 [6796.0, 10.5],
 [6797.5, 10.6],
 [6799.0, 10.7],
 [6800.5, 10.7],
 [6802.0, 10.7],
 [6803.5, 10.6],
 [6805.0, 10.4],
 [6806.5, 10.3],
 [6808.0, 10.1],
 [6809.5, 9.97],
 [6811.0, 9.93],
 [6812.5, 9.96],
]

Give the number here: 10.3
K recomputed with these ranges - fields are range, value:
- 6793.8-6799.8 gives 10.7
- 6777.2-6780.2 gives 10.5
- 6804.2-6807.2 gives 10.4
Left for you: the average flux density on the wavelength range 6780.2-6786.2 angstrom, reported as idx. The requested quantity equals 10.2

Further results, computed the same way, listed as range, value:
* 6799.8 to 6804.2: 10.7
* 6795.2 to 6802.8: 10.6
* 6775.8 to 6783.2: 10.4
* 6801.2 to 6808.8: 10.4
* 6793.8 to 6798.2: 10.5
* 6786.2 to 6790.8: 10.1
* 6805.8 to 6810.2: 10.1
